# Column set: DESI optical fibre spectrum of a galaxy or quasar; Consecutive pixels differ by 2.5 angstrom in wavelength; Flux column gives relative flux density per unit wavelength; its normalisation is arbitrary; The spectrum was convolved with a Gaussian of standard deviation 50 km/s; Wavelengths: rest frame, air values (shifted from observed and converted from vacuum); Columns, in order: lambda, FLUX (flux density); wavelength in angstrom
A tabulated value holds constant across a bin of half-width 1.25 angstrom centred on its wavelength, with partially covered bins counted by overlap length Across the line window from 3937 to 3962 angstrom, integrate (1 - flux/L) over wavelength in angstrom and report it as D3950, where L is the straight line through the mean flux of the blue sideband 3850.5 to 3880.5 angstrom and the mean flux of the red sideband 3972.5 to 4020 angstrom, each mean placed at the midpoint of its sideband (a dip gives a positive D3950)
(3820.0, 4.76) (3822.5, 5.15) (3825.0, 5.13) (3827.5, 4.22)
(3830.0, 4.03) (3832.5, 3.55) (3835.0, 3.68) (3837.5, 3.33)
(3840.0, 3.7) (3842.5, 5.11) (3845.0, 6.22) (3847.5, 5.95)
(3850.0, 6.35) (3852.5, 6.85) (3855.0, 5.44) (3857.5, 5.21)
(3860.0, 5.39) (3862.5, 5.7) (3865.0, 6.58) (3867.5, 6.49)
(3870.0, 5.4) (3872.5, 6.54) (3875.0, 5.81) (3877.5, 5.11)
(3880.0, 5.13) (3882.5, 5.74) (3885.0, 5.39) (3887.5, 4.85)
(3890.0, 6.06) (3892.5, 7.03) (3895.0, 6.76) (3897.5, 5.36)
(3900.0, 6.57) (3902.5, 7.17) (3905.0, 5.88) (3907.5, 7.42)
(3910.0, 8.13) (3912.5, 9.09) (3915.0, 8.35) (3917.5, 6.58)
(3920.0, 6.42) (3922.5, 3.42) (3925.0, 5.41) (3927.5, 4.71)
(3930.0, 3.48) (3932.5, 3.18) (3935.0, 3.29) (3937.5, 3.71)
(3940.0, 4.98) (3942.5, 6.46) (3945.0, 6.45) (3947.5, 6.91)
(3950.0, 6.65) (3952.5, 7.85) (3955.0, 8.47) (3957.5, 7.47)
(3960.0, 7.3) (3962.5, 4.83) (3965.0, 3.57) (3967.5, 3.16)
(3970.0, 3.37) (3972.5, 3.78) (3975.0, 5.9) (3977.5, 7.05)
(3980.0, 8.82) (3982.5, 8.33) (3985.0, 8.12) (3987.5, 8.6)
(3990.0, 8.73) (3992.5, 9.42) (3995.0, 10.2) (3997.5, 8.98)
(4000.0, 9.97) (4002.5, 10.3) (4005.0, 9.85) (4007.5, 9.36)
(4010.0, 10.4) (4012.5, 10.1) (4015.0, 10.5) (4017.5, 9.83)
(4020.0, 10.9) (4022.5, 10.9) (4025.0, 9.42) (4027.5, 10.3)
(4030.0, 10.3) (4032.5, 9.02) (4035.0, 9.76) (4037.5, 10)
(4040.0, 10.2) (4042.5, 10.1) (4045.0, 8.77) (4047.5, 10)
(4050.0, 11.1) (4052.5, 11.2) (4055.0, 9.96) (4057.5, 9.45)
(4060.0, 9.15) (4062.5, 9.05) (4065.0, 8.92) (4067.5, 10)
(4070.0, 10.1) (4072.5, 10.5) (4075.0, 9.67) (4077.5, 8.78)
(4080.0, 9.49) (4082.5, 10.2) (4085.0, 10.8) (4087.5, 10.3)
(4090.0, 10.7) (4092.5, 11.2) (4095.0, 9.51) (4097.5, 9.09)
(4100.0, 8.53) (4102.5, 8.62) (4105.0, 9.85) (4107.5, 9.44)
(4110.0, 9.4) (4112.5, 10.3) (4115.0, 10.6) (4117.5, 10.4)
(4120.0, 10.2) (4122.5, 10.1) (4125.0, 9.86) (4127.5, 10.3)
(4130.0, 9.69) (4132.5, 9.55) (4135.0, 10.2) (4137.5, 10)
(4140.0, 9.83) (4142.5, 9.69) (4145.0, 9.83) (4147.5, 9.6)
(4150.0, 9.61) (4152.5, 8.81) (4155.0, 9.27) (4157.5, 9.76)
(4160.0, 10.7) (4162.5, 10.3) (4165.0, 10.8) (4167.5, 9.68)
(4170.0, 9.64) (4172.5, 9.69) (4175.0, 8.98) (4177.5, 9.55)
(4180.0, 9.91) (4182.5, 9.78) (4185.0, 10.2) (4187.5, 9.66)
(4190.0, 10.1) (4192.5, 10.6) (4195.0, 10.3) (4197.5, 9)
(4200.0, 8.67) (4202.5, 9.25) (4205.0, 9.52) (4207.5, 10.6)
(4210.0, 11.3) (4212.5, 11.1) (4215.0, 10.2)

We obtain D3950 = 4.0 angstrom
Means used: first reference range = 5.83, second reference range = 9.04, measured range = 6.66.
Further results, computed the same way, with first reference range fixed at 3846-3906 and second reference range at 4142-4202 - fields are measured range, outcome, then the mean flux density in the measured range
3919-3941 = 7.9 angstrom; 4.26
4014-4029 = -4.8 angstrom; 10.3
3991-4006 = -4.5 angstrom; 9.77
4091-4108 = -1.3 angstrom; 9.48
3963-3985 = 4.9 angstrom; 5.62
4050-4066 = -2.8 angstrom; 9.75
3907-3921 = -2.8 angstrom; 7.7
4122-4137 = -1.2 angstrom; 9.95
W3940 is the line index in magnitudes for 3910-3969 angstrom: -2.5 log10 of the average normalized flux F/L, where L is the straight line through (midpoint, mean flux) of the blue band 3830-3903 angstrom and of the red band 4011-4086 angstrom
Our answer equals 0.252 mag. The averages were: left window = 5.56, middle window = 5.77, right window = 9.95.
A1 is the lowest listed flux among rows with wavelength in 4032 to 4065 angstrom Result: 8.77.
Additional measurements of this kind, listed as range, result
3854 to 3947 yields 3.18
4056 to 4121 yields 8.53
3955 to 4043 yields 3.16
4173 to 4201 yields 8.67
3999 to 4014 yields 9.36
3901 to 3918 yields 5.88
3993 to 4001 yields 8.98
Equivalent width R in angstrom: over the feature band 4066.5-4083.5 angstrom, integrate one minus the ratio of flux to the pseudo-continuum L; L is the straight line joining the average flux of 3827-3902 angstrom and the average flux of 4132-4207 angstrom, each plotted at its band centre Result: -2.78 angstrom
